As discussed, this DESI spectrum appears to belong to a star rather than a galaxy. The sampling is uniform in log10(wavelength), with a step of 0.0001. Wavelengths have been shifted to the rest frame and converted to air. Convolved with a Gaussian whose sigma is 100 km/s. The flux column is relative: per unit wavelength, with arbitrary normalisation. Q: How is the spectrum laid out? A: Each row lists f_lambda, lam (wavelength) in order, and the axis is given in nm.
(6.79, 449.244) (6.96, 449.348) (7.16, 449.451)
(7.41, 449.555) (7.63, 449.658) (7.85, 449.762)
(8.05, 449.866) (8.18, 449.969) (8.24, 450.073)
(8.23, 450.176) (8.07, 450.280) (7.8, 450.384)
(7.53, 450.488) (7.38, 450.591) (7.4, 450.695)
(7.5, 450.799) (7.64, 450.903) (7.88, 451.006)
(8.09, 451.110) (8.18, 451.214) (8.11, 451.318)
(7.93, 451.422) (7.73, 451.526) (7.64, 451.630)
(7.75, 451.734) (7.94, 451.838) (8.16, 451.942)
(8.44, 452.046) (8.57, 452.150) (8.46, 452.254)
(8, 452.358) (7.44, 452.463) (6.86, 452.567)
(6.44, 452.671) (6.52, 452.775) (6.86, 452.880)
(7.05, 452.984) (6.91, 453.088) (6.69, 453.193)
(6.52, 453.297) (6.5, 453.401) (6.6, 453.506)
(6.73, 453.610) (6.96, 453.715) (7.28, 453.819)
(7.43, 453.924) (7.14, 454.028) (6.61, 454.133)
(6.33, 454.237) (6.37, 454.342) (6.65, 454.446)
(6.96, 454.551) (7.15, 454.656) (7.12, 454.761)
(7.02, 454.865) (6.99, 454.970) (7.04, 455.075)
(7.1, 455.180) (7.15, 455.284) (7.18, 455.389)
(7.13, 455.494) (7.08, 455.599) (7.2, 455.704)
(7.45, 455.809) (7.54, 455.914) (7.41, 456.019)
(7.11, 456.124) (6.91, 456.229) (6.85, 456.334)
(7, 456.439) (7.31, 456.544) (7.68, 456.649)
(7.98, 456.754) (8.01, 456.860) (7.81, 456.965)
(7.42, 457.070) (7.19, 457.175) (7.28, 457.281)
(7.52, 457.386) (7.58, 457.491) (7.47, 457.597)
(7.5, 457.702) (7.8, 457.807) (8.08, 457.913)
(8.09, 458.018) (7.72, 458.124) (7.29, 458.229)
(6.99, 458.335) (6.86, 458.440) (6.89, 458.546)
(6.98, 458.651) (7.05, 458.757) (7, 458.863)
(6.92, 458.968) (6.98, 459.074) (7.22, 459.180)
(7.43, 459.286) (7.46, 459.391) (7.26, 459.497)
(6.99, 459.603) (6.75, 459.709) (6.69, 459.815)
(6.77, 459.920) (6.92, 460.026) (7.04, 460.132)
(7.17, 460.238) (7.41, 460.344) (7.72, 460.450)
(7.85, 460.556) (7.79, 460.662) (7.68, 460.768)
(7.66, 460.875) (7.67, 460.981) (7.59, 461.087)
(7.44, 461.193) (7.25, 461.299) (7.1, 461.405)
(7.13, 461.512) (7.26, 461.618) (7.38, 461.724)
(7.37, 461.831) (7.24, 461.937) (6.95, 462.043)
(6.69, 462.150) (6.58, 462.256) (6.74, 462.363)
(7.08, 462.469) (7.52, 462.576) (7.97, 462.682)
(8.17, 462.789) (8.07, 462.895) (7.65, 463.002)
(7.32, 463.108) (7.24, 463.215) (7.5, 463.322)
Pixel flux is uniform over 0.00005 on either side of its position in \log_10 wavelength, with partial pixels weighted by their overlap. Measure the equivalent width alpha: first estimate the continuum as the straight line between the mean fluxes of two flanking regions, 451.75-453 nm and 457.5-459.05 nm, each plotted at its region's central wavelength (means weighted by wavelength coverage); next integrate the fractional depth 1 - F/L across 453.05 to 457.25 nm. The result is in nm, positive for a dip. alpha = 0.21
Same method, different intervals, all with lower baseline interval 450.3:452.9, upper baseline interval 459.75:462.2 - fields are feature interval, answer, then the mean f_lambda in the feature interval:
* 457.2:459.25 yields 0.02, 7.32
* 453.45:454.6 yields 0.12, 6.82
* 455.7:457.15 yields 0.02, 7.41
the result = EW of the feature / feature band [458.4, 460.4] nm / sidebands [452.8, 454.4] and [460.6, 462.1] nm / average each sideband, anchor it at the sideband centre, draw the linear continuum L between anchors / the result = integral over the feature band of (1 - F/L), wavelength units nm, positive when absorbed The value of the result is 0.05 nm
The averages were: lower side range 6.79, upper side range 7.39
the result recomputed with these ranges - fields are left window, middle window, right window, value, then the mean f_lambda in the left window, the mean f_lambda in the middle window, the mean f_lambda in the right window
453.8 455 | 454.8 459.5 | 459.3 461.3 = -0.14 nm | 6.91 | 7.31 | 7.33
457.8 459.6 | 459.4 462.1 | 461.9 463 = 0.00 nm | 7.27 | 7.28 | 7.32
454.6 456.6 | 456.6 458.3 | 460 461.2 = -0.09 nm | 7.15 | 7.64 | 7.51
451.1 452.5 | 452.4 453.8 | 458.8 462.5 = 0.20 nm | 8.03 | 6.79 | 7.21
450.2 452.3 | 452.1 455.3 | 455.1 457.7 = 0.27 nm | 7.91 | 7.01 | 7.35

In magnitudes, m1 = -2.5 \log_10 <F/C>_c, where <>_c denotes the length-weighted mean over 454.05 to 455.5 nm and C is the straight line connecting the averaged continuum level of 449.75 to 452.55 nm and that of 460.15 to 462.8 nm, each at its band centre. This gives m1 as 0.12 mag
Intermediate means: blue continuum 7.92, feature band 6.91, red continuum 7.36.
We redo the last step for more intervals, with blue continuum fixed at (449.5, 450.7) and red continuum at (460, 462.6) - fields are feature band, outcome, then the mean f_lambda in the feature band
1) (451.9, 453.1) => 0.03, 7.49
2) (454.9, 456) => 0.06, 7.19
